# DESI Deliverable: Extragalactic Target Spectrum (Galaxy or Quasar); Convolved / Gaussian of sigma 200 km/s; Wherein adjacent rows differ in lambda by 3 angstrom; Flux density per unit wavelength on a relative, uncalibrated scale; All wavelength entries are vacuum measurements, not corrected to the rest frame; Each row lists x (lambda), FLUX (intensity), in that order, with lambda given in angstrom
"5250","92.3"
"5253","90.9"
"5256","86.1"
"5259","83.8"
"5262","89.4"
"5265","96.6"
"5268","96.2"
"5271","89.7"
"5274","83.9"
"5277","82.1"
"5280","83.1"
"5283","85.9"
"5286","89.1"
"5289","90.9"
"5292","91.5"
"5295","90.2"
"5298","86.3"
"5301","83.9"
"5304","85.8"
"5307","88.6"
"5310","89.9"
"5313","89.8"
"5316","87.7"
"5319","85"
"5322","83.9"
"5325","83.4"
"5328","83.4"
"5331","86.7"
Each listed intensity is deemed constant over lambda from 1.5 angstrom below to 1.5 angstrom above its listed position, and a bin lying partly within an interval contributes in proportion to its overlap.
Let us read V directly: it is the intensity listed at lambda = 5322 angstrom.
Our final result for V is 83.9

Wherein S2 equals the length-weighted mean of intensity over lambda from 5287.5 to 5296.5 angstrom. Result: 90.9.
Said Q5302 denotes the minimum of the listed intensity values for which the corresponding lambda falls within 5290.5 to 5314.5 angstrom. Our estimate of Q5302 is 83.9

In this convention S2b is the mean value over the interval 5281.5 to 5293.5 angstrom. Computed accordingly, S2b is 89.4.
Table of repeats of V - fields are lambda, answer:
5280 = 83.1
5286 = 89.1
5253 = 90.9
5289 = 90.9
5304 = 85.8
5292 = 91.5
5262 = 89.4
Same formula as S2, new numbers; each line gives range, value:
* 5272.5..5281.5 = 83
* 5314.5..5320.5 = 86.4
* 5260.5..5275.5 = 91.2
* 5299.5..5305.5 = 84.9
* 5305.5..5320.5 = 88.2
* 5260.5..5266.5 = 93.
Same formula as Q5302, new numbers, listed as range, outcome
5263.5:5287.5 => 82.1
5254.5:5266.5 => 83.8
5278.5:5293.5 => 83.1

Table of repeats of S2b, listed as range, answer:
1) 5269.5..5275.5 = 86.8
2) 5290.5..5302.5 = 88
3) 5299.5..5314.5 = 87.6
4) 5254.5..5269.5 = 90.4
